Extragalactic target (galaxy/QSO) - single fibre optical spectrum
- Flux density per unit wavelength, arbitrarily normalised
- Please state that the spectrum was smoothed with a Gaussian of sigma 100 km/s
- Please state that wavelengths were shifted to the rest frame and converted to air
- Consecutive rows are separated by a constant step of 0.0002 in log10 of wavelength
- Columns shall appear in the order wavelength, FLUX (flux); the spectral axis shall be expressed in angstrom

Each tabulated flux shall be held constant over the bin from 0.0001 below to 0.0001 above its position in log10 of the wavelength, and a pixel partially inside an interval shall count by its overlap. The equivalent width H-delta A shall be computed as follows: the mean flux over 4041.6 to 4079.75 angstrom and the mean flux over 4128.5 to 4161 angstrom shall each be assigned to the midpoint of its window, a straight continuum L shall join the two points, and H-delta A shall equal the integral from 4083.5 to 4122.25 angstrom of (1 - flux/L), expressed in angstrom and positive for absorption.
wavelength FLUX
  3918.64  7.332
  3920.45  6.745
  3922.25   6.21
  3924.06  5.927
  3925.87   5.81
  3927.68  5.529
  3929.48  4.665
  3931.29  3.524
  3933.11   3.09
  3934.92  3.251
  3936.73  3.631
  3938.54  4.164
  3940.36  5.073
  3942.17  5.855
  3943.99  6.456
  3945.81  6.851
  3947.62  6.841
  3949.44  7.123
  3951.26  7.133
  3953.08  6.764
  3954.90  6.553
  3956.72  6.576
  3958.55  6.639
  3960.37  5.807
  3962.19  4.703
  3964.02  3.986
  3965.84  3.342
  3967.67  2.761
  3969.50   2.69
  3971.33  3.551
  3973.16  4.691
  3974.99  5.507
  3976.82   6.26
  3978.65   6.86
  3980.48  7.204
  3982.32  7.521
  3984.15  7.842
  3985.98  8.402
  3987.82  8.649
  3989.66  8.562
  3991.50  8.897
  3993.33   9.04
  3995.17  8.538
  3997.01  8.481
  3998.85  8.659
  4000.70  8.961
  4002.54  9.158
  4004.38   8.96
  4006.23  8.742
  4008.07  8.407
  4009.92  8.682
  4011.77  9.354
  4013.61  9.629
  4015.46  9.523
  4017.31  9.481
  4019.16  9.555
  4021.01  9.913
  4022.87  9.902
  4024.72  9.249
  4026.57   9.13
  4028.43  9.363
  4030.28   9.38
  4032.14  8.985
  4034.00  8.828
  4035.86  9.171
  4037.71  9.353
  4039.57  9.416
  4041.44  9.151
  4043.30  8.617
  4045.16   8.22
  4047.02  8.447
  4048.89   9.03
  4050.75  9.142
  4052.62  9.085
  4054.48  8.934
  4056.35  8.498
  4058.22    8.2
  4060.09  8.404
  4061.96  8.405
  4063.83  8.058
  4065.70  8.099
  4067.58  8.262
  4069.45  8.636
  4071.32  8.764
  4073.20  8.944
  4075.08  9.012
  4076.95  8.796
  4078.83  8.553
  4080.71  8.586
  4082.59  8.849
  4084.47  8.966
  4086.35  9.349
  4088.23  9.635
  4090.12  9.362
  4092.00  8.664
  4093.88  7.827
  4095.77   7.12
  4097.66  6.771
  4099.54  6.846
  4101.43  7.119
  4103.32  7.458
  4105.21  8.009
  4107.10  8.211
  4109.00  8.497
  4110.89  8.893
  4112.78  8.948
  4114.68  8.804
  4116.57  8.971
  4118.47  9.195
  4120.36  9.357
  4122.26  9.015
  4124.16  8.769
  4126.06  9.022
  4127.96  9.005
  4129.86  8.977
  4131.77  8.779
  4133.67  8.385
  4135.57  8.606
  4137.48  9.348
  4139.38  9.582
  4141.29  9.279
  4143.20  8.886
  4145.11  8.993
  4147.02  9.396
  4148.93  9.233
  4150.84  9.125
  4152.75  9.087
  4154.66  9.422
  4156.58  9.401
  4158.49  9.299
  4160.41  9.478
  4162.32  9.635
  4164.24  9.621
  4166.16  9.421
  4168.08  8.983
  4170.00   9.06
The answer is 2.0 angstrom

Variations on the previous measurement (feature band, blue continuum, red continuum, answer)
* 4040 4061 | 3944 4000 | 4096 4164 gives -2.89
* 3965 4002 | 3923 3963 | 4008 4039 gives 3.46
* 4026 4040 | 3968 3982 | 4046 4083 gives -3.32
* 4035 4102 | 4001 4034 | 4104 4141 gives 3.62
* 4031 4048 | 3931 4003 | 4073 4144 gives -3.28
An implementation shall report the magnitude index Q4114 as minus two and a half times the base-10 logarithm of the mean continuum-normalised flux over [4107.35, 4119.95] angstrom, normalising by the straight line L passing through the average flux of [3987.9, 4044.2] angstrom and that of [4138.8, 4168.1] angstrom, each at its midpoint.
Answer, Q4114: 0.05 mag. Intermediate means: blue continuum 9.1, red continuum 9.31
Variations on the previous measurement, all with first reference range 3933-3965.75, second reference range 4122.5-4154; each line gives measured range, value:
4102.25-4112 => 0.03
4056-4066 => -0.09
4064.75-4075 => -0.10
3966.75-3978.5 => 0.34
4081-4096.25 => -0.08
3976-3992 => -0.24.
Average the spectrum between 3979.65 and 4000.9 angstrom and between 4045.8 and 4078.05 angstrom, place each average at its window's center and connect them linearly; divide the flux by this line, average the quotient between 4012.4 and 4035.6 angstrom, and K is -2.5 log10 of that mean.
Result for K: -0.110 mag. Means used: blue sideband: 8.38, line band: 9.4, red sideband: 8.63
